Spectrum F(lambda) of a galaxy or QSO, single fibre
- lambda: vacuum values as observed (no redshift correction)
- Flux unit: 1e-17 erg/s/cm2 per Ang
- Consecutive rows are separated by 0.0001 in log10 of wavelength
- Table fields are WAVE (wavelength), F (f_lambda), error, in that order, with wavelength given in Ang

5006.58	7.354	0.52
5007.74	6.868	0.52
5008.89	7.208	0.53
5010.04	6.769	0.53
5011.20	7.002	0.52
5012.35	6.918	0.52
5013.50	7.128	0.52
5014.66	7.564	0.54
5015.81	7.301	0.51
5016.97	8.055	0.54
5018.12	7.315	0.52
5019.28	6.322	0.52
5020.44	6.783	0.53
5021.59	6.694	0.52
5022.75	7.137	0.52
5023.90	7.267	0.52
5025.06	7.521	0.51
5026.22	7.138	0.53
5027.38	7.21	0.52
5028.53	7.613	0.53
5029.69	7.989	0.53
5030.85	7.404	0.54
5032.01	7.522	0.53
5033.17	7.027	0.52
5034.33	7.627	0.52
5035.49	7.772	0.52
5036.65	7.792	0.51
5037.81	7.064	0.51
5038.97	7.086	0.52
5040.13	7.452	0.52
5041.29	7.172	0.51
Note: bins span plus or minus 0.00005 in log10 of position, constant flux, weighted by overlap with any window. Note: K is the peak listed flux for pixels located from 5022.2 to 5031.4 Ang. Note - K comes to 7.989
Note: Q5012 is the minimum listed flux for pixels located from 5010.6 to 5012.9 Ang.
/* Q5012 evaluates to 6.918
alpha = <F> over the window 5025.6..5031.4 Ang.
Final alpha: 7.47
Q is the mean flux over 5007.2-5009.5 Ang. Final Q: 7.06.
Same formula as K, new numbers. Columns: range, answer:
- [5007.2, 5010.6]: 7.208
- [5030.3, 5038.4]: 7.792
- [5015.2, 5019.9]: 8.055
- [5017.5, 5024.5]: 7.315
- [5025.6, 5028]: 7.21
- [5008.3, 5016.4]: 7.564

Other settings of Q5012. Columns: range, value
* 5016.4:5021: 6.322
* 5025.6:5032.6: 7.138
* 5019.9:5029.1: 6.694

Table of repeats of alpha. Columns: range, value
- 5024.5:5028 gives 7.3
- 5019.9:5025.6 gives 7.09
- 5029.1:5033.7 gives 7.48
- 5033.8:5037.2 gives 7.73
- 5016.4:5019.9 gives 7.22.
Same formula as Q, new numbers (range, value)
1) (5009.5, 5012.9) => 6.89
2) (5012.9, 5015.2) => 7.33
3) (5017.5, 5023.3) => 6.86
